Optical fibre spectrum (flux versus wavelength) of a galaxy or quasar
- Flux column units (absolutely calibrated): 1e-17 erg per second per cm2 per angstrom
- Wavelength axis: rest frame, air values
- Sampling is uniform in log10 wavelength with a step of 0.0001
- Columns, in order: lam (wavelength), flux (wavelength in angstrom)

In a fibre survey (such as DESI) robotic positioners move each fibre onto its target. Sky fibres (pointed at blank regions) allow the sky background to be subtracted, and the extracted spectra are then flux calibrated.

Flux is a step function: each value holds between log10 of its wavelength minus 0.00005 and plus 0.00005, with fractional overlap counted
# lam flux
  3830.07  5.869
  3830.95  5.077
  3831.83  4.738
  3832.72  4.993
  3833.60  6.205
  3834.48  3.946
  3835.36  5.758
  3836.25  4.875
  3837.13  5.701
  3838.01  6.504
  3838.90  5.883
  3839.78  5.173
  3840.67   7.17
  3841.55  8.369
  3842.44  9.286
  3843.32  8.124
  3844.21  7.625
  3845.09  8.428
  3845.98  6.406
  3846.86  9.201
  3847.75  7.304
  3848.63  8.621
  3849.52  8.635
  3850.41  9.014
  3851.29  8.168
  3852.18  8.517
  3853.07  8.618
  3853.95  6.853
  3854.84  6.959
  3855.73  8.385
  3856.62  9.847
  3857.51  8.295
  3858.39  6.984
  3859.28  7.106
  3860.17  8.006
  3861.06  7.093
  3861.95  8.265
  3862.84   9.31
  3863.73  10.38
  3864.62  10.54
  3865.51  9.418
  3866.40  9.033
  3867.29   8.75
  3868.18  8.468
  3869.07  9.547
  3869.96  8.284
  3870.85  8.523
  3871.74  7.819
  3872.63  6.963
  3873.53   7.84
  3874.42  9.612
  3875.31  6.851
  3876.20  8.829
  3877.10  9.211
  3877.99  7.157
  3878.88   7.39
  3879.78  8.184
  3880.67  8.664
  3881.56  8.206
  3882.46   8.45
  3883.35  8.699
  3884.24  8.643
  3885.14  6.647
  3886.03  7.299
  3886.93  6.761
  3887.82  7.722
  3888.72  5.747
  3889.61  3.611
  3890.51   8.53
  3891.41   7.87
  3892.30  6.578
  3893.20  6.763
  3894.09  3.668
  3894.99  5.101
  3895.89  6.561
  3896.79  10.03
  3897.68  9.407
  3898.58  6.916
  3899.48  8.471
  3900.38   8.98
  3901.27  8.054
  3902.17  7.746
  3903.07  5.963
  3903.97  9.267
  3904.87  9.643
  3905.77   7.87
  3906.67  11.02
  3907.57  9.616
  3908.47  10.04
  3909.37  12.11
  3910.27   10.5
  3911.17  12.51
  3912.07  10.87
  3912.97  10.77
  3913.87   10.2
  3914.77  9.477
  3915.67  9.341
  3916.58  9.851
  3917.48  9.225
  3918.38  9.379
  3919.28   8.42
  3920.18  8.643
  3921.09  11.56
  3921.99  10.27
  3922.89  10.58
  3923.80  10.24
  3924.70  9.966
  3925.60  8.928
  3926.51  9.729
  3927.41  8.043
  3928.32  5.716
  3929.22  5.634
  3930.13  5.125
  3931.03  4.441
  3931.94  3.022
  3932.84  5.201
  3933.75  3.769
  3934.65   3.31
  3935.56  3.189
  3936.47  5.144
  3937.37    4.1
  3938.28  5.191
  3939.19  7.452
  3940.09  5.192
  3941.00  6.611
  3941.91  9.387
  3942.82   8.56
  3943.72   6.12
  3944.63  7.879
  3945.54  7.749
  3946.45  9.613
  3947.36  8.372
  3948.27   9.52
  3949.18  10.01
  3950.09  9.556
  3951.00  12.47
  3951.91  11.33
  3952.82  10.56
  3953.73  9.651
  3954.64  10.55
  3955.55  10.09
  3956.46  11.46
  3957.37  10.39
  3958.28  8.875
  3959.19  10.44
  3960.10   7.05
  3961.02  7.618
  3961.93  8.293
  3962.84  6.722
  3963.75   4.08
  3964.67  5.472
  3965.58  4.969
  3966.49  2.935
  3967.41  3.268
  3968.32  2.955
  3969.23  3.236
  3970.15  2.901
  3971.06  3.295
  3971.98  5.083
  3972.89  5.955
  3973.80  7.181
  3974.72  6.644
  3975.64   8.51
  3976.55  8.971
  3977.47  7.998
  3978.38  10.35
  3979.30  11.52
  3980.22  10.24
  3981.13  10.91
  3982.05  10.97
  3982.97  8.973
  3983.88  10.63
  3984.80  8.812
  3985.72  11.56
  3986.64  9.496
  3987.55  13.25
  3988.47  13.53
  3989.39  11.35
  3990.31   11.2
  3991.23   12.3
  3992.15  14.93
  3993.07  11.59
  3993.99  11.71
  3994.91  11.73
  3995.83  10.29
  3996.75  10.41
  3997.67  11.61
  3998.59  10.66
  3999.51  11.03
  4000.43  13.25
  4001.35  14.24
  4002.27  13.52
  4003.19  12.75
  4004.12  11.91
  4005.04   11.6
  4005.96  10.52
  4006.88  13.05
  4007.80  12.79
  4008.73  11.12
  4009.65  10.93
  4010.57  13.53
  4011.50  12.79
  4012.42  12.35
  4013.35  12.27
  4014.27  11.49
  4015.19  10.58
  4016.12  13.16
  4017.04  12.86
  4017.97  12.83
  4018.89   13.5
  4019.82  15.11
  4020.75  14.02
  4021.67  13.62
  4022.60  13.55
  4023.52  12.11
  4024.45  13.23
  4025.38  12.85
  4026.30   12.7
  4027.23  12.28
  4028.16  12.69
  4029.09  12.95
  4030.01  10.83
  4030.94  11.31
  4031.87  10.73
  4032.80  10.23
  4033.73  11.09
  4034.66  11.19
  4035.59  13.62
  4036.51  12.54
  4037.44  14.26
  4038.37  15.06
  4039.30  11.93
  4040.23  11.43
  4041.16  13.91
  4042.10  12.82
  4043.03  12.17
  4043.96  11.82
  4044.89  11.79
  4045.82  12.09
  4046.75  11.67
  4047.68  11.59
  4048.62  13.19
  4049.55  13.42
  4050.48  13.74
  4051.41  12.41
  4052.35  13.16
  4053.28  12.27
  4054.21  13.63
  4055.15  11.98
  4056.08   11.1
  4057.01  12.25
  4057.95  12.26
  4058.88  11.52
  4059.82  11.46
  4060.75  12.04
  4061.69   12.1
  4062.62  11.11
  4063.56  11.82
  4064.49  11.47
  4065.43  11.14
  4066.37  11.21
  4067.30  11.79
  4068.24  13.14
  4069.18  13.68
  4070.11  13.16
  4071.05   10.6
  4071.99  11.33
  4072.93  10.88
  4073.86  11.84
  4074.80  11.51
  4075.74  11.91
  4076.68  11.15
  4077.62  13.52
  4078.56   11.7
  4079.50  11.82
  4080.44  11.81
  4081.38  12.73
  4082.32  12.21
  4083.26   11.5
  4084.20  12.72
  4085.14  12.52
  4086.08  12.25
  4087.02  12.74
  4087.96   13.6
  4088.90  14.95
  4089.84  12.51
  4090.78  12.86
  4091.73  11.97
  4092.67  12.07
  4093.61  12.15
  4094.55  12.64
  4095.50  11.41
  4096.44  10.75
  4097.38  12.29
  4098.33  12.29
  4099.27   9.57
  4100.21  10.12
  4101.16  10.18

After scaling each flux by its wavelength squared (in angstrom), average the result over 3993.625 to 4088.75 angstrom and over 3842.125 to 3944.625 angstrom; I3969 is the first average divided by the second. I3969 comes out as 1.6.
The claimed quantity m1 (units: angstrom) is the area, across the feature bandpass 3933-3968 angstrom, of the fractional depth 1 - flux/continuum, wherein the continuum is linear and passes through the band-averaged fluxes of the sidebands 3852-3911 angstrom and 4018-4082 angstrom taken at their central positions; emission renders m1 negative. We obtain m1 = 8.4 angstrom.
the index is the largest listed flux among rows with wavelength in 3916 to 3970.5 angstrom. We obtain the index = 12.47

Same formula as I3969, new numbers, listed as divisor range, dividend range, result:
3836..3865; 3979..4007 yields 1.58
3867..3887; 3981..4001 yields 1.48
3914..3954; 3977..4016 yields 1.51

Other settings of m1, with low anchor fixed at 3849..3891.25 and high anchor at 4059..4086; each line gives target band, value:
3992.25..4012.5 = -2.7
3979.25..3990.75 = -0.7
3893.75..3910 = 0.6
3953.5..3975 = 7.1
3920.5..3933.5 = 2.1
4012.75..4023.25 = -2.0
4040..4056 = -1.5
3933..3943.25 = 4.1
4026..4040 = -1.3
